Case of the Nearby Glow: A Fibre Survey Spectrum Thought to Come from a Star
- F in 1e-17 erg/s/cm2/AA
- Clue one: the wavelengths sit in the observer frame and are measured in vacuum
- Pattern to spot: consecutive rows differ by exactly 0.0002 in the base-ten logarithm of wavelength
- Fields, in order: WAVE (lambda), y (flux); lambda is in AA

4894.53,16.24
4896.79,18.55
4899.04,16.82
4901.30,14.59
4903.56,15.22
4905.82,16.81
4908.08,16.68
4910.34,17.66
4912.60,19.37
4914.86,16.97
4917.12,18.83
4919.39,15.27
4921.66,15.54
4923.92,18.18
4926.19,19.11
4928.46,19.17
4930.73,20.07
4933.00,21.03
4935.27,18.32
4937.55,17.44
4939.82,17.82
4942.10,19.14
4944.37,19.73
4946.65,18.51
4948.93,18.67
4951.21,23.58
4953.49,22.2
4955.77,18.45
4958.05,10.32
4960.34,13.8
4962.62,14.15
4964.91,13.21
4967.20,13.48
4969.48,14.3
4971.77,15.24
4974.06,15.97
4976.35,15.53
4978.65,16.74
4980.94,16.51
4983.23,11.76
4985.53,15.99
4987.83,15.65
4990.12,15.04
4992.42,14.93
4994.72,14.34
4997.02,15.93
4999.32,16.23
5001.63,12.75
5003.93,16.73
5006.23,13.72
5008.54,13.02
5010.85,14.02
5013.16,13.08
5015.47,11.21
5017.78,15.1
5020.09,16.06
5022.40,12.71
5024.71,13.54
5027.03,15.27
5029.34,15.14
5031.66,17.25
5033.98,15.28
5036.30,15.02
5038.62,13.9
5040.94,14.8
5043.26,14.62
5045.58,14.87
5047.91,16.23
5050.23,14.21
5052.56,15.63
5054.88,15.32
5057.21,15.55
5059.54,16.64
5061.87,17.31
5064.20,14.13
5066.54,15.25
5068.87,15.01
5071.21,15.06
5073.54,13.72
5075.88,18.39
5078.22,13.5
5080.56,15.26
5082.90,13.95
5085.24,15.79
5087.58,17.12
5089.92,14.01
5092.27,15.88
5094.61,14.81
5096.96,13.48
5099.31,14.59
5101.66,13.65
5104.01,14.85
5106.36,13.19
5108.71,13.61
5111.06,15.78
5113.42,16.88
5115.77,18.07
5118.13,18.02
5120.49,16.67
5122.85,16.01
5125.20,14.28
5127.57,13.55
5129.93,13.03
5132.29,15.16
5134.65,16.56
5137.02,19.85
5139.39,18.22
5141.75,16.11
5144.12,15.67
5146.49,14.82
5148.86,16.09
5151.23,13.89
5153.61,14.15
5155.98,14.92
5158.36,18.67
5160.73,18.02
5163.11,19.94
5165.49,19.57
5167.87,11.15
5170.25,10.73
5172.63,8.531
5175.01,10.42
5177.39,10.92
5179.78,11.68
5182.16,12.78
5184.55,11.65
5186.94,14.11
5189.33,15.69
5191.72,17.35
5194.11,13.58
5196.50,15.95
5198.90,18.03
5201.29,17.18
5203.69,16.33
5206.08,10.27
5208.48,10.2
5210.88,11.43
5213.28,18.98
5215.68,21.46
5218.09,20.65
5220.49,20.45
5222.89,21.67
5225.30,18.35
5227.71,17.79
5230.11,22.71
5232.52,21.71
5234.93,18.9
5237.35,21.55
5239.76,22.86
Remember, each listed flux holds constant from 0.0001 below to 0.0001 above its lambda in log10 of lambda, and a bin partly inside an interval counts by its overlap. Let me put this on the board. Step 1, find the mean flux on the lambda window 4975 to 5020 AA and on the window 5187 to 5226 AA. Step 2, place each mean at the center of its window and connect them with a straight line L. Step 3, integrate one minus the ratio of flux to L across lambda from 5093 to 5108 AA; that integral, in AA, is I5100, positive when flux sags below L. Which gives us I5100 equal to 1.4 AA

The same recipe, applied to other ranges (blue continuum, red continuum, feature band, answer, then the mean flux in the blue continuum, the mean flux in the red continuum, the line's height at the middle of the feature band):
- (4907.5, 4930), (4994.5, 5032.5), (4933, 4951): -2.1 AA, 17.7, 14.5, 16.9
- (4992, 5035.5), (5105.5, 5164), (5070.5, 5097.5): 0.5 AA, 14.5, 16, 15.4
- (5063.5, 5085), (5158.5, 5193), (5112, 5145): -4.3 AA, 15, 13.9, 14.4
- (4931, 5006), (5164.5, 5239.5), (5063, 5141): 3.6 AA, 16.4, 16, 16.1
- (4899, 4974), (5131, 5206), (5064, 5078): 0.6 AA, 17.2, 15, 16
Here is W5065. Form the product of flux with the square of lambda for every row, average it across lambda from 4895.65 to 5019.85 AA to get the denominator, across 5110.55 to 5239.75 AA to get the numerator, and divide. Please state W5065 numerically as 1.08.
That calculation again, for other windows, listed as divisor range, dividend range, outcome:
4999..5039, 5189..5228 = 1.25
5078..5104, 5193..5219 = 1.12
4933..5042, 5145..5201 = 1.00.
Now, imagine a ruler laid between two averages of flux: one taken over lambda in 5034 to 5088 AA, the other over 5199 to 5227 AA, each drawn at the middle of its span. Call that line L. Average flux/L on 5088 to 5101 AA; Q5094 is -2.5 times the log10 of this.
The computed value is 0.070 mag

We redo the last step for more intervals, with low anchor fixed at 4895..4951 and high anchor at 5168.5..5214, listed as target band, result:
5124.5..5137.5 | -0.06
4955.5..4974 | 0.23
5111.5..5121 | -0.18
